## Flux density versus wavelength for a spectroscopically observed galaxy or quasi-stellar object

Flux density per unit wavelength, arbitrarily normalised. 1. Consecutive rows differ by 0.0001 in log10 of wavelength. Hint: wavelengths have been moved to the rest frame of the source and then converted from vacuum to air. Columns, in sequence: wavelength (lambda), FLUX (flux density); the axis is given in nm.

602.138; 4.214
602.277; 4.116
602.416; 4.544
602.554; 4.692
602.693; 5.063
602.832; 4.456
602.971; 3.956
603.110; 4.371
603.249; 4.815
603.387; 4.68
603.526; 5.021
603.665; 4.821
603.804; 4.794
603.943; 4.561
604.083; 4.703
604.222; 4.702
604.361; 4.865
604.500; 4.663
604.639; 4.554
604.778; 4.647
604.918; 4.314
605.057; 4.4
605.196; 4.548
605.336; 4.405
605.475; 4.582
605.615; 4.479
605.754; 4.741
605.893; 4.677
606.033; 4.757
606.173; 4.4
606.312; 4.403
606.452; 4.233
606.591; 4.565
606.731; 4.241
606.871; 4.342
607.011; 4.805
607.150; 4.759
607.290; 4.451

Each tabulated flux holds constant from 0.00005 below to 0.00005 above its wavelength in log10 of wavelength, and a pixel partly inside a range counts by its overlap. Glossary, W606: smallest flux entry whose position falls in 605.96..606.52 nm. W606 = 4.233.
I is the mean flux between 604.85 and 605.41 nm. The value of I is 4.42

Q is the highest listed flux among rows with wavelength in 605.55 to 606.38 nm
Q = 4.757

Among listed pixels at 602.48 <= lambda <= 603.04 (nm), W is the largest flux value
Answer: 5.063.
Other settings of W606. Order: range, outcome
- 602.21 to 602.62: 4.116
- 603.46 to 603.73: 4.821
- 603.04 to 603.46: 4.371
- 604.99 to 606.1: 4.4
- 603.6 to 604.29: 4.561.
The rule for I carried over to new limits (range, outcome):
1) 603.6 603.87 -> 4.81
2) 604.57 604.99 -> 4.5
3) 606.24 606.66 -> 4.41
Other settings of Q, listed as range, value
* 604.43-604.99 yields 4.663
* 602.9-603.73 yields 5.021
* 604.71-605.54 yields 4.647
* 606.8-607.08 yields 4.805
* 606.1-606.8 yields 4.565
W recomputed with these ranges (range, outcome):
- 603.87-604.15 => 4.703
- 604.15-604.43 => 4.865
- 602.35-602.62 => 4.692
